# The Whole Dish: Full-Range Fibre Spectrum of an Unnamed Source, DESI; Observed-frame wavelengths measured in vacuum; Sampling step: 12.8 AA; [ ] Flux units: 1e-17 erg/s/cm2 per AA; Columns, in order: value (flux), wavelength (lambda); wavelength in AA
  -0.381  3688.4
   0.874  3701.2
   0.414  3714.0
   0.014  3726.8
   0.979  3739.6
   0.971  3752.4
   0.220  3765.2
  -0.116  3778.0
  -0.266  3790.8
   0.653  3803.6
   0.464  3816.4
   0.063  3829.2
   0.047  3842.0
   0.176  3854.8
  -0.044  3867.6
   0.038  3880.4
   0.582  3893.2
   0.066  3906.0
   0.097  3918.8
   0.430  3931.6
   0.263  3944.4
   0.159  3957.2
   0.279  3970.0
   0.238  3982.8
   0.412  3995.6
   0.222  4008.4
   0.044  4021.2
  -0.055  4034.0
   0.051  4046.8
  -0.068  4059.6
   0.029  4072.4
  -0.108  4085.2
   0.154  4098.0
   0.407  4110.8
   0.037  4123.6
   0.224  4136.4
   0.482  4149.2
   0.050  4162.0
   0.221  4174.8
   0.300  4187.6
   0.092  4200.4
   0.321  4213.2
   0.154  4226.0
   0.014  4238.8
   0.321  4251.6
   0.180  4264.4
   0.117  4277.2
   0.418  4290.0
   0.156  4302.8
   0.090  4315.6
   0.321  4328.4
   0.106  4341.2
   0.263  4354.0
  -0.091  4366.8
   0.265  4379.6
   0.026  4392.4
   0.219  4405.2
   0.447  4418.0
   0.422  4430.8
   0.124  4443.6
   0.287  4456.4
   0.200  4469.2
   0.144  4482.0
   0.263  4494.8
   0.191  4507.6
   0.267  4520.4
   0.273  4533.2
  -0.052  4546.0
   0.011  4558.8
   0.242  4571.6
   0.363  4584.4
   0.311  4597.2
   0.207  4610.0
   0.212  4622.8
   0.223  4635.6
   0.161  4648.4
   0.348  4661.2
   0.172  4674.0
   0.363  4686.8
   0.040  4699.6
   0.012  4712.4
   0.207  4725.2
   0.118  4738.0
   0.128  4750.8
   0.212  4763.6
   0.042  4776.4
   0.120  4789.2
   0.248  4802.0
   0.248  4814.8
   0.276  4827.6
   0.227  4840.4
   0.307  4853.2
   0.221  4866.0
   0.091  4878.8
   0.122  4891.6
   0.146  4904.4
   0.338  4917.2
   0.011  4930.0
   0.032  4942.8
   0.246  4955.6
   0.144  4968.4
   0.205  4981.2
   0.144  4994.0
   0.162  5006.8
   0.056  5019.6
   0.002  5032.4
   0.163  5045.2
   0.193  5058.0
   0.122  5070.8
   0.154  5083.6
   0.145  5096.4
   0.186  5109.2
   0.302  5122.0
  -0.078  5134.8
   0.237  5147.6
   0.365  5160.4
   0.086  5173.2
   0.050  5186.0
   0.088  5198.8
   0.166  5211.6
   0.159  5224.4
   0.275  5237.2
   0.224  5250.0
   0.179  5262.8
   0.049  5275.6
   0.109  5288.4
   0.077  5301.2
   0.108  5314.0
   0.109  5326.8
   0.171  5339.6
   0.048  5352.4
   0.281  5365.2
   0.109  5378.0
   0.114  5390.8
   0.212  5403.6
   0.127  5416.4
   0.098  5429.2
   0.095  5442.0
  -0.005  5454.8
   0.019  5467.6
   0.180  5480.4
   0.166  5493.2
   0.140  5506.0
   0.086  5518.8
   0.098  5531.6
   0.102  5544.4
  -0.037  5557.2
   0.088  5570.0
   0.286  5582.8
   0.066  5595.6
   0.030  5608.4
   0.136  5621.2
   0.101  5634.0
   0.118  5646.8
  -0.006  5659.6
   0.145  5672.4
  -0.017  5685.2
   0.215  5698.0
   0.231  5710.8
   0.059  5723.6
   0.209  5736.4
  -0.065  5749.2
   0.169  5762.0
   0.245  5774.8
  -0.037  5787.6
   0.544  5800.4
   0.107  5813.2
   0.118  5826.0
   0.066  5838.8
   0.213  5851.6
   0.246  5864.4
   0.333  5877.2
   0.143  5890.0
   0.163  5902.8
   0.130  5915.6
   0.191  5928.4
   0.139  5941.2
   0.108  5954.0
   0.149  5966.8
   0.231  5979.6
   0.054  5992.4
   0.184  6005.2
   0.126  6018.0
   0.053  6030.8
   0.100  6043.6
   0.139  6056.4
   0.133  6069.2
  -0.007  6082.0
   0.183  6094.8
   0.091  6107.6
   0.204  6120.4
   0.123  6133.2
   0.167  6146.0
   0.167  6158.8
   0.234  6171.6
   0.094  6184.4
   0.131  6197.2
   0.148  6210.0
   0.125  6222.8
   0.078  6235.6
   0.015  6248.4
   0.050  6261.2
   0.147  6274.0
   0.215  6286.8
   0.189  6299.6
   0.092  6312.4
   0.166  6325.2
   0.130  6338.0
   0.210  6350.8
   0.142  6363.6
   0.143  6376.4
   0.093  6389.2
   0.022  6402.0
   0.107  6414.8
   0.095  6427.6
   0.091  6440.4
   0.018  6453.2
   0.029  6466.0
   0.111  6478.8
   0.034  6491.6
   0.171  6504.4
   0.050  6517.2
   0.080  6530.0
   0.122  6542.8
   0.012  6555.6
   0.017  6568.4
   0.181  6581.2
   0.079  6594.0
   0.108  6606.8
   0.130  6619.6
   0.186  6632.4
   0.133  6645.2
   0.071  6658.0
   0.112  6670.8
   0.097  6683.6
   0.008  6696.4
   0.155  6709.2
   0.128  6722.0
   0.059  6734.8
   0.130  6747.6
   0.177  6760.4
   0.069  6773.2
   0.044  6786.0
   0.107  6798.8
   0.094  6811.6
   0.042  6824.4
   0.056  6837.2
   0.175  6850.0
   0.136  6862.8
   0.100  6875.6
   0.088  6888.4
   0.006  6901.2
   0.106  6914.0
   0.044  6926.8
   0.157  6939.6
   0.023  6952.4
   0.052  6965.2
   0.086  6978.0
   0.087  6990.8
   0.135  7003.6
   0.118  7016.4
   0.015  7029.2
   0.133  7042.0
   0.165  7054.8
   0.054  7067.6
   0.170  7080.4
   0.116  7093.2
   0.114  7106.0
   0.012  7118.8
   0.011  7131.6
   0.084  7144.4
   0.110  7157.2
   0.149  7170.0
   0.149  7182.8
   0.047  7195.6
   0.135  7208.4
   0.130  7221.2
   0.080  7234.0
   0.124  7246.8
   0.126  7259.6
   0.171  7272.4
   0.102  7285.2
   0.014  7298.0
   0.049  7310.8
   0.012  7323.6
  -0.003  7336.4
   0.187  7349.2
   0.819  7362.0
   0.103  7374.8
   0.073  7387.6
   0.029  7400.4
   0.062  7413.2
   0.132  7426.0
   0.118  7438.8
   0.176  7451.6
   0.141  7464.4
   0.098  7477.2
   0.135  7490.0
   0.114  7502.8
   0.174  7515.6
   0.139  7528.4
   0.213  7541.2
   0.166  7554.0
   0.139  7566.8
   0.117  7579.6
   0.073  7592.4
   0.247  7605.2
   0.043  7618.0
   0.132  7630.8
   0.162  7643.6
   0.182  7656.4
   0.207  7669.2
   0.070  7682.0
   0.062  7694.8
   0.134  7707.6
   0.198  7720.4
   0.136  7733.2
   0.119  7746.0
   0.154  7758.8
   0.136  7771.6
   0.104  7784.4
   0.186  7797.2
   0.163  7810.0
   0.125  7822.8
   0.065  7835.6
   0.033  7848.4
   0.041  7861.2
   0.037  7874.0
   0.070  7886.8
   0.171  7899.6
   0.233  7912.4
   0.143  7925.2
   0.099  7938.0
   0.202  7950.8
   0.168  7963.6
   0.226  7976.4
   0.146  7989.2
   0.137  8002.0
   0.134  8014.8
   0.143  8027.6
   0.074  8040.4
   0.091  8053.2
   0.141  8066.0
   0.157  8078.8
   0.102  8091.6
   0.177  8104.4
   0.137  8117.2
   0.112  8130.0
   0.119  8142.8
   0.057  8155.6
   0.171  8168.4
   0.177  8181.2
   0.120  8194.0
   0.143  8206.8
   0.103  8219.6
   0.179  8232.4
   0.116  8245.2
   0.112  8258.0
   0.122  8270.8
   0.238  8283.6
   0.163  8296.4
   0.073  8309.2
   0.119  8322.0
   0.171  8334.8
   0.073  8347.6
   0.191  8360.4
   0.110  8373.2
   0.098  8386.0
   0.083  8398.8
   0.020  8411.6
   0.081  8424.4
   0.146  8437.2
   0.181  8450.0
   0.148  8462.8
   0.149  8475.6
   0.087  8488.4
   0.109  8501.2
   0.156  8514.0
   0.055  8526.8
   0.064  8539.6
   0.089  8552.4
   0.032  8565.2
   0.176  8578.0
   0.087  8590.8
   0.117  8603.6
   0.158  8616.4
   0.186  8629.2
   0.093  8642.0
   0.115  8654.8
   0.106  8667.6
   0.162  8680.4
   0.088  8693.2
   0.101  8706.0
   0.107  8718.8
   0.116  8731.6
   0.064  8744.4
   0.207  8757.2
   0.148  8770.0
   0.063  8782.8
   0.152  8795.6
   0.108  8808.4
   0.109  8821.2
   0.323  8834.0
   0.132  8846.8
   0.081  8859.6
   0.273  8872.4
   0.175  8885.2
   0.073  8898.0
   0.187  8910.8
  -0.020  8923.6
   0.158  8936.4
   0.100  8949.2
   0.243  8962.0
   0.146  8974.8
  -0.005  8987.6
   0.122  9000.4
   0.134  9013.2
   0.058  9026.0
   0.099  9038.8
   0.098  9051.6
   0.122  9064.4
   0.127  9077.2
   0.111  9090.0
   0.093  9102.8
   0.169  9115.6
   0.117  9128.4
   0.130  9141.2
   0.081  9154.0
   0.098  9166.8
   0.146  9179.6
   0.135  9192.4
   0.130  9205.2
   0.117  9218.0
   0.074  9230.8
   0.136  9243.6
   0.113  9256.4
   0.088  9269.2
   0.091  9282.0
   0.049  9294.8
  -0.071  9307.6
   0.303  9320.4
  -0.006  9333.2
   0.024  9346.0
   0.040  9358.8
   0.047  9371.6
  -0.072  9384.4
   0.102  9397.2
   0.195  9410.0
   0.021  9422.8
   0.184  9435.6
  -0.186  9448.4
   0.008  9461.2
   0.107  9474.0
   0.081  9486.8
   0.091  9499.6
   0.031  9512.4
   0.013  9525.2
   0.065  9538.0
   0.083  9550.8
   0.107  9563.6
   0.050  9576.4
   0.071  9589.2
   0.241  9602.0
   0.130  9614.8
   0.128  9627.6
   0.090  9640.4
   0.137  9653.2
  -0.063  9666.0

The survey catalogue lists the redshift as 0.97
